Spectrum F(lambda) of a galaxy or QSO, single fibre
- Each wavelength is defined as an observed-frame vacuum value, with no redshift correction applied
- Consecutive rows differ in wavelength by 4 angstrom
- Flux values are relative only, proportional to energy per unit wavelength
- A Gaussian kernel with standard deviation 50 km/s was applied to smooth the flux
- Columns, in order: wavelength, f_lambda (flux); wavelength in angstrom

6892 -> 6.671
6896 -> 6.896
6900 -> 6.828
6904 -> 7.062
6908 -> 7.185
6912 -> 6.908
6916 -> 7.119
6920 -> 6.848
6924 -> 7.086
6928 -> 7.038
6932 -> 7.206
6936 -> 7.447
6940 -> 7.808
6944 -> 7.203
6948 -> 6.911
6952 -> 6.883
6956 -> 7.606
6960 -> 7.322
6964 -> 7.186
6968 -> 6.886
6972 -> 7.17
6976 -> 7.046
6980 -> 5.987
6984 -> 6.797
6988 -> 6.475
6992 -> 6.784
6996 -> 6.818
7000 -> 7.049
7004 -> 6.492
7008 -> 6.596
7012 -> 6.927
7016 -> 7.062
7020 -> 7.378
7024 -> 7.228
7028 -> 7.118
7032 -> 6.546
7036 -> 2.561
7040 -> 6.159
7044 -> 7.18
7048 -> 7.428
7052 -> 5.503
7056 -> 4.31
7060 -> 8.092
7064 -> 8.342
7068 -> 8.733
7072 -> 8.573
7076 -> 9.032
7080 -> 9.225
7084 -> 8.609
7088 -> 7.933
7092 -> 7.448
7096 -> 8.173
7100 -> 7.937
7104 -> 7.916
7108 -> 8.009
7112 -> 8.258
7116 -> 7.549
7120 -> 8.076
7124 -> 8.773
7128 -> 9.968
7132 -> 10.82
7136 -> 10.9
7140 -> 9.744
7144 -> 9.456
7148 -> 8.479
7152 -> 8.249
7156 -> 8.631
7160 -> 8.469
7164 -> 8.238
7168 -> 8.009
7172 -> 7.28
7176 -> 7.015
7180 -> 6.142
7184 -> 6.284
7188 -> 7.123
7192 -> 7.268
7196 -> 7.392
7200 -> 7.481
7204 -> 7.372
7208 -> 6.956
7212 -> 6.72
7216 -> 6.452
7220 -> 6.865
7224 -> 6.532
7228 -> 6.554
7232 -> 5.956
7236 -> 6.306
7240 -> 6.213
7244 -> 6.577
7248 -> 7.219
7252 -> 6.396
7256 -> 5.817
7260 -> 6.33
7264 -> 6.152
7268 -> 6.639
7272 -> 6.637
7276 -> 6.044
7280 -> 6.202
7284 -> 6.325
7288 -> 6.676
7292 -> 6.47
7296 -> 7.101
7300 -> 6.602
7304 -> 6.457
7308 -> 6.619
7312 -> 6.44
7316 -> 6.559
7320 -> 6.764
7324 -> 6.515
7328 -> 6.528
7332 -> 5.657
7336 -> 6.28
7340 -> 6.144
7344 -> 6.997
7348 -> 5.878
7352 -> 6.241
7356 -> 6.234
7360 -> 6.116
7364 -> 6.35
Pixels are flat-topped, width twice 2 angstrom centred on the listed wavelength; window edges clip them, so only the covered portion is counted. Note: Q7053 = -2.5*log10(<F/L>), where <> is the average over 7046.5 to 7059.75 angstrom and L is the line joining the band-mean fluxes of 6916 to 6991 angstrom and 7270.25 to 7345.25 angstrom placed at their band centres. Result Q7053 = 0.15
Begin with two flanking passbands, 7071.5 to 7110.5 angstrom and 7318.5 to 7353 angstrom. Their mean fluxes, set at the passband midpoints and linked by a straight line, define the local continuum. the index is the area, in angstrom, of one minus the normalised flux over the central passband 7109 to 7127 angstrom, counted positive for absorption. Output -0.4 angstrom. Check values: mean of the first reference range 8.27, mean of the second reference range 6.33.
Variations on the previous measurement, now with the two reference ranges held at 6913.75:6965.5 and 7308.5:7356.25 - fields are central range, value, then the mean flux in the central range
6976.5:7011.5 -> 2.13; 6.66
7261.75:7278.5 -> 0.35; 6.36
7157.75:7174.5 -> -3.14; 7.98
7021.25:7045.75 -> 2.96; 6.16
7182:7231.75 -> -1.86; 6.88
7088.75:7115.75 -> -4.22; 7.93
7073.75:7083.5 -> -3.00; 9.03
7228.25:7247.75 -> 0.57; 6.37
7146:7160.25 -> -3.61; 8.46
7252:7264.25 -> 0.72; 6.14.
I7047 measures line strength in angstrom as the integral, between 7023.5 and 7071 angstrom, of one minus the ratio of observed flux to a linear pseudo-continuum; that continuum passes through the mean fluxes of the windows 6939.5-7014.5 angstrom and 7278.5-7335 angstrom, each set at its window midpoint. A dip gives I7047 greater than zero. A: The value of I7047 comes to 1.5 angstrom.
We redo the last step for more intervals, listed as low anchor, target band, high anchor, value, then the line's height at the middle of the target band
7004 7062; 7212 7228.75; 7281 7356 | -0.5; 6.44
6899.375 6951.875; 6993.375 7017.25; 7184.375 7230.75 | 0.9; 7.07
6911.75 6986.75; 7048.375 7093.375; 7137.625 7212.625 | -2.2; 7.43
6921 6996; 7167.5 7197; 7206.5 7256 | -1.7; 6.62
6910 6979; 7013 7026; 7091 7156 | 1.0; 7.82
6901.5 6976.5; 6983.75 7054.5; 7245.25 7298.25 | 4.6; 6.99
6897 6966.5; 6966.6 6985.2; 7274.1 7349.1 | 0.8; 7.07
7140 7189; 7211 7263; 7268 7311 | 4.7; 7.09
